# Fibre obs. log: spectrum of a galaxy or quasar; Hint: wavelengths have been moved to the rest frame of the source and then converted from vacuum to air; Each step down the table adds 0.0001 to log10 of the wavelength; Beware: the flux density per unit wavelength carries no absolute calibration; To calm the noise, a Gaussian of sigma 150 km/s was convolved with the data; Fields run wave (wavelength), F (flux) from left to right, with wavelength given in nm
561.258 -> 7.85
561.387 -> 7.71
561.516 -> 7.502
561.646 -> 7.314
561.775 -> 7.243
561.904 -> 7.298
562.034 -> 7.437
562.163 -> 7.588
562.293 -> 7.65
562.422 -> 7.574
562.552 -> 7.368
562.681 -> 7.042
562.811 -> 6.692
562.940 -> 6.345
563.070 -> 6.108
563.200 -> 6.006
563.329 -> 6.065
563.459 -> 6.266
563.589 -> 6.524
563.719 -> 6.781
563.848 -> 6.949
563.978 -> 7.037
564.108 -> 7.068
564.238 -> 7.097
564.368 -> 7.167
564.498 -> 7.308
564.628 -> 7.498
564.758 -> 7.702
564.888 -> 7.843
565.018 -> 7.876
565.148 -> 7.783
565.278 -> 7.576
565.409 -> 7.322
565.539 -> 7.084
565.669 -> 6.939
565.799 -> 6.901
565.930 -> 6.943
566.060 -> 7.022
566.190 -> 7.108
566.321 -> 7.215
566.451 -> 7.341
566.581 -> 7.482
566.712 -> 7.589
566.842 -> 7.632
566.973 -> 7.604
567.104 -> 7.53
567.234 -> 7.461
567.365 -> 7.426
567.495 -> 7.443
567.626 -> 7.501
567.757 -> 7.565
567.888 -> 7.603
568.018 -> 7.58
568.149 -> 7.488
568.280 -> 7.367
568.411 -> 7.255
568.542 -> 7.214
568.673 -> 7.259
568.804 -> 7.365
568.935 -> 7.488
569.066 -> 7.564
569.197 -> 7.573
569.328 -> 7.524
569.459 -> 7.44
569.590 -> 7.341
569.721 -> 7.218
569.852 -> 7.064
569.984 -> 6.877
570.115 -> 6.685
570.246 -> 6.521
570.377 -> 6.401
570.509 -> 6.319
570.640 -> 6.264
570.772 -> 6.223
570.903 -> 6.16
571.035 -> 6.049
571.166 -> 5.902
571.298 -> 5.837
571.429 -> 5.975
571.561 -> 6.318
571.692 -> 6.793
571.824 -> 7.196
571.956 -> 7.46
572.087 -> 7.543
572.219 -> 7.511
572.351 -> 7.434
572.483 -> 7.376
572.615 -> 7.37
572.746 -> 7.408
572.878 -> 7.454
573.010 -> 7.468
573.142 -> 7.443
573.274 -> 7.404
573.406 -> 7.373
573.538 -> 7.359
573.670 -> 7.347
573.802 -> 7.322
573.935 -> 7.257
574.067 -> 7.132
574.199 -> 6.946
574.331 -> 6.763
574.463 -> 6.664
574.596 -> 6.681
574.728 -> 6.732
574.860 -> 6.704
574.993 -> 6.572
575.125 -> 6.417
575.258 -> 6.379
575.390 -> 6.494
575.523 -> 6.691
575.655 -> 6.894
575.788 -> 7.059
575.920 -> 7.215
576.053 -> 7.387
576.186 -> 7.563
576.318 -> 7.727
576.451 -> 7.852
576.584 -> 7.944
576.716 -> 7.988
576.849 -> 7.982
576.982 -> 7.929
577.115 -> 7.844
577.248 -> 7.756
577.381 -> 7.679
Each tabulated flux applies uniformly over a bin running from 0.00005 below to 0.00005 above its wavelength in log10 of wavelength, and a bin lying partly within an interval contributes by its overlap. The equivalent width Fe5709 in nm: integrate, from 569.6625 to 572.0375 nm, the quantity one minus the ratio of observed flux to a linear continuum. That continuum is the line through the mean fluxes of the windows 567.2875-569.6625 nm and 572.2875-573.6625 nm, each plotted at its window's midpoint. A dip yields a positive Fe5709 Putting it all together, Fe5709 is 0.29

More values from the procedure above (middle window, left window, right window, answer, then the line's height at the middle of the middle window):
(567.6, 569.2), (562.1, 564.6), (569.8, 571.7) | -0.23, 6.51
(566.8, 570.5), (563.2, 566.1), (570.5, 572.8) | -0.22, 6.89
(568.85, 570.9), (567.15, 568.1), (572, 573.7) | 0.15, 7.48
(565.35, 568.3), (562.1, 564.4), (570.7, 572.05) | -0.31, 6.66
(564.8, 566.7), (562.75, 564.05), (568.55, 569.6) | -0.13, 6.88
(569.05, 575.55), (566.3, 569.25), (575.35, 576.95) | 0.46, 7.44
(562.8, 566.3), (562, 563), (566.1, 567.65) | 0.15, 7.32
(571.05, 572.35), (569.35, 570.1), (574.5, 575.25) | 0.04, 6.95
